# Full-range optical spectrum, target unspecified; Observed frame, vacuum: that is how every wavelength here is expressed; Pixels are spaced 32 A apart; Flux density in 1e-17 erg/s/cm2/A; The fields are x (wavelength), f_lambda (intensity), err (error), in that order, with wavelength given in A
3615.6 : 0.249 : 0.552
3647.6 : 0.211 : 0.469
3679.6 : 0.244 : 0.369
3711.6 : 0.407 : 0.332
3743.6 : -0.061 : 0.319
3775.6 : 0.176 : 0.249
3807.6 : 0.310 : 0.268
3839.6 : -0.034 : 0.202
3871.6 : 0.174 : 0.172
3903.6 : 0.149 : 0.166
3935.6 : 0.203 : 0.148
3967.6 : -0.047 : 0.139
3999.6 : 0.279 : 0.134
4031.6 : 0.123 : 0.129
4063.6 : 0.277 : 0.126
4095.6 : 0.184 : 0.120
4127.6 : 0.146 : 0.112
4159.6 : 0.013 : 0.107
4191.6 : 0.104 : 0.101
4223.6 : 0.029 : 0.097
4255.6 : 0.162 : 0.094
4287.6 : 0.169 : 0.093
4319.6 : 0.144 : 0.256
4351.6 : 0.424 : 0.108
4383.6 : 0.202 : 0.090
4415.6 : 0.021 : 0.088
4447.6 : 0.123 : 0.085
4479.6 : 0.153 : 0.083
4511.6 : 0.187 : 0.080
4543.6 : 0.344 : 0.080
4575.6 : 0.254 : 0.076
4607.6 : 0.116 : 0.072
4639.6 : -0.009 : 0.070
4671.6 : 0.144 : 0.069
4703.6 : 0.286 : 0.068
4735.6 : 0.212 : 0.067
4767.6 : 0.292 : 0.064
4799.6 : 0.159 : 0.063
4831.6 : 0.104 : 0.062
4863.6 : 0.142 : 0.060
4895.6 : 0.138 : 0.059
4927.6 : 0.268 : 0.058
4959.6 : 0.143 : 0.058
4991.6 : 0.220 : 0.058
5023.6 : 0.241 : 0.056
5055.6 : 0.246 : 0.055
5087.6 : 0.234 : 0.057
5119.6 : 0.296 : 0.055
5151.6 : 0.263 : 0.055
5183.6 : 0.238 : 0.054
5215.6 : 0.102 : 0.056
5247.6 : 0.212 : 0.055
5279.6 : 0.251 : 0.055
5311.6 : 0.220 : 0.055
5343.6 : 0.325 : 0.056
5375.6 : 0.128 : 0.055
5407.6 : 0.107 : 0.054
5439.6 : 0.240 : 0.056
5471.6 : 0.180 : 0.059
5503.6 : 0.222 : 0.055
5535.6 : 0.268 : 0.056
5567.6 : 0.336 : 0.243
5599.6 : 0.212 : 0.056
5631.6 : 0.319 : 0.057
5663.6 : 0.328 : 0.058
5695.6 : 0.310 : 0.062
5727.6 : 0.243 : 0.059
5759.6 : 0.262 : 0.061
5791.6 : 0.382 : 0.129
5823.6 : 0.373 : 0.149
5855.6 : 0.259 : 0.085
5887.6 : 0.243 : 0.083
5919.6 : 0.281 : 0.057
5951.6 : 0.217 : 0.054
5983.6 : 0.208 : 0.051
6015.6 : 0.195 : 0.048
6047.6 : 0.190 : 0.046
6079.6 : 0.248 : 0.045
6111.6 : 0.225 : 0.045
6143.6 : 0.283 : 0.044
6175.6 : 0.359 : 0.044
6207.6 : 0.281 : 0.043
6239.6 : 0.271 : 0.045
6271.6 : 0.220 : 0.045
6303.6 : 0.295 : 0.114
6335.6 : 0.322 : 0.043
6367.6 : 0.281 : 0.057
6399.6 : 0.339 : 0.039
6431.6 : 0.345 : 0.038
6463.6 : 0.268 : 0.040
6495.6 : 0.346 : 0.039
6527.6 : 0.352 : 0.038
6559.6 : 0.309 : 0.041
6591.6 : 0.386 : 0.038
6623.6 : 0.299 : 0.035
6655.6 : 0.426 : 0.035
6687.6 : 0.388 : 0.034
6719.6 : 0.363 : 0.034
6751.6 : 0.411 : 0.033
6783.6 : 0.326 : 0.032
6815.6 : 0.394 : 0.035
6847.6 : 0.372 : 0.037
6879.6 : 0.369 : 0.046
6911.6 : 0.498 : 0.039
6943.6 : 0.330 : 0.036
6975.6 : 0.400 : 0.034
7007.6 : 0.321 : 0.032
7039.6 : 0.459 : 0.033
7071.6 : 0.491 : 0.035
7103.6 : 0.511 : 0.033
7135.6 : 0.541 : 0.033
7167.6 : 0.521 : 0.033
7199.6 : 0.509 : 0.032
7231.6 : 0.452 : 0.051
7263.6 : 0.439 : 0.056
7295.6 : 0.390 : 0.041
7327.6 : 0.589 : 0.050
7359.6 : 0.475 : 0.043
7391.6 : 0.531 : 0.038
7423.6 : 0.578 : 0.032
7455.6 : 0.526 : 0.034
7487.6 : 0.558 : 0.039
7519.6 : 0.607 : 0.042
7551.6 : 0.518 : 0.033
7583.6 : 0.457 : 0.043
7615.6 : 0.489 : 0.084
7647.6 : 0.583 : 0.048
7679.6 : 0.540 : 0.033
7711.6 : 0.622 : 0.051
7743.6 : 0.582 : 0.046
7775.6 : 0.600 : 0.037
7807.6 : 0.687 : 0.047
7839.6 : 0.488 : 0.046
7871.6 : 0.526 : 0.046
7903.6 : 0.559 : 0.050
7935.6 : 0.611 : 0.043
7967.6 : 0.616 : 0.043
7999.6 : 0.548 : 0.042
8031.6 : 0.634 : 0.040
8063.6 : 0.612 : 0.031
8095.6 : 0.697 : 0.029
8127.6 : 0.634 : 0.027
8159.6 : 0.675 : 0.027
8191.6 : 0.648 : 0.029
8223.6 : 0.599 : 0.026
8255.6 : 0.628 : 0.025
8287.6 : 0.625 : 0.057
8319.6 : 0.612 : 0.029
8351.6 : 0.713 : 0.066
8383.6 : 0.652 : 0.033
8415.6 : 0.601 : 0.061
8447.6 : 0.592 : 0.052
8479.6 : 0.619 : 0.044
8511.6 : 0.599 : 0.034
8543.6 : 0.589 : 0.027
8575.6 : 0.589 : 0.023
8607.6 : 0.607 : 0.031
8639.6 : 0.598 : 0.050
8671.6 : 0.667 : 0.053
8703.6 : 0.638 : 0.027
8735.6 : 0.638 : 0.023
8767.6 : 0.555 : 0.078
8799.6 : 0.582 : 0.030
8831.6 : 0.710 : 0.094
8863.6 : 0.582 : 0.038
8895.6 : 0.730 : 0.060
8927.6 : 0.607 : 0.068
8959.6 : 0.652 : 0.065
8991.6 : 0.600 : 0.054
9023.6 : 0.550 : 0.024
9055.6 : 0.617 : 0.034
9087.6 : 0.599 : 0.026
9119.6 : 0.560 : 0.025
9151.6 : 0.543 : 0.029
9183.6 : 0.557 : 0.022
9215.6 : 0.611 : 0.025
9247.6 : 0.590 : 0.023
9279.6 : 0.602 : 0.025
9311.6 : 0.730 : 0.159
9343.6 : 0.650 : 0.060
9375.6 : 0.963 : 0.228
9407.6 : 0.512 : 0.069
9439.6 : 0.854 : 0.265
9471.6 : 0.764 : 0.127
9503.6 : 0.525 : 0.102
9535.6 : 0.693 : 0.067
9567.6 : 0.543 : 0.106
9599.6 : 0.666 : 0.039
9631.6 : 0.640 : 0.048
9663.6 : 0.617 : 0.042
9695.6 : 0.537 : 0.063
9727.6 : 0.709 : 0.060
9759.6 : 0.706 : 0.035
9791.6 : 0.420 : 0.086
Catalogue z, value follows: 0.77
